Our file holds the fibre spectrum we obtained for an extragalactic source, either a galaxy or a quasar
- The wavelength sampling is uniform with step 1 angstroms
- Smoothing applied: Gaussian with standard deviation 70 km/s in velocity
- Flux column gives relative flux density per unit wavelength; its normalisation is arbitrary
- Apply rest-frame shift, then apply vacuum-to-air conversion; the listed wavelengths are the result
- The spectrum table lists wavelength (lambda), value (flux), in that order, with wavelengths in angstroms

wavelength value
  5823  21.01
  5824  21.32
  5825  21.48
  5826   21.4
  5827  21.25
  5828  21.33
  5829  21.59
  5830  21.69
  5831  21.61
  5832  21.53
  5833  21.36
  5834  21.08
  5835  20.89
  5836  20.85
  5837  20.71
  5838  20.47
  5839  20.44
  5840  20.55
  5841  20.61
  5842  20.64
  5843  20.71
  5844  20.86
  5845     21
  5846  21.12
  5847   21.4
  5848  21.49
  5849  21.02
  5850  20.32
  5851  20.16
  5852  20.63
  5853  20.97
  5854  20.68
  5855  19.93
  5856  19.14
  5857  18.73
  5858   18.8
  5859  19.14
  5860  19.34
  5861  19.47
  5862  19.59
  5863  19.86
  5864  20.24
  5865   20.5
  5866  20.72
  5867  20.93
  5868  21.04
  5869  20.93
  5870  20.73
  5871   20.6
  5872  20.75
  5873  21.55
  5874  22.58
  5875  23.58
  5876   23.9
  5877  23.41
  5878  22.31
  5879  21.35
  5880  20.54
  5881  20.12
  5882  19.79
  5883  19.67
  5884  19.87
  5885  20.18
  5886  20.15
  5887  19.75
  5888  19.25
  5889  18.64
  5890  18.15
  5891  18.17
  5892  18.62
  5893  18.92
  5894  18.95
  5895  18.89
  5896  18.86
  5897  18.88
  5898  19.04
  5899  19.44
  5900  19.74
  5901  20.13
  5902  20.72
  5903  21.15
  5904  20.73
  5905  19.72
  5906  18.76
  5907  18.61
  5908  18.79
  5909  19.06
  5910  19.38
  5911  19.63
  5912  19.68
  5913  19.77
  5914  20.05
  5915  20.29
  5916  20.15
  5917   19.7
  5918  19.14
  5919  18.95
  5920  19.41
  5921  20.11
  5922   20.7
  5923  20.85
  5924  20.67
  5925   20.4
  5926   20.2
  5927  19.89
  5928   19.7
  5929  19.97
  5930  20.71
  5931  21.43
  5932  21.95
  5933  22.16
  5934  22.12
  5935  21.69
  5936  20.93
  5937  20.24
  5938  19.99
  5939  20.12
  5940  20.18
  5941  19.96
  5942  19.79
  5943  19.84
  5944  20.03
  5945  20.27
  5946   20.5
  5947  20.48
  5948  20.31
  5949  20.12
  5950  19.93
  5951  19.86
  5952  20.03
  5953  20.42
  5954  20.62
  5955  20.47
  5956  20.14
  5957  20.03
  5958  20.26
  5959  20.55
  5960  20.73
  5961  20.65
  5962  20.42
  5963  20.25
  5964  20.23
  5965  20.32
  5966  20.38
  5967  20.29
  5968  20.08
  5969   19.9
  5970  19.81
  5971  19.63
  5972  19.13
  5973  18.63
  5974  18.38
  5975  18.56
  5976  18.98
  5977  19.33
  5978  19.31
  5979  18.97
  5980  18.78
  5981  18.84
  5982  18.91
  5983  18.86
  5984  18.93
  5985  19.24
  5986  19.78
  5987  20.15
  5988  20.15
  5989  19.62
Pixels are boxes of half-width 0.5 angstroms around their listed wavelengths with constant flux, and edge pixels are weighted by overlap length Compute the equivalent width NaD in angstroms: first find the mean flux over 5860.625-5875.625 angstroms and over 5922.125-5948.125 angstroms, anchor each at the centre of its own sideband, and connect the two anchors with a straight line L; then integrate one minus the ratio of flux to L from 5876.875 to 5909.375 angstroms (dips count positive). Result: 1.7 angstroms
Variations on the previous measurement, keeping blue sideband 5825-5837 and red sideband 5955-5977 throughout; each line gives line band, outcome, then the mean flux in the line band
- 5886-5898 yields 1.03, 18.9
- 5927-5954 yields -0.45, 20.5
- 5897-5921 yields 0.97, 19.6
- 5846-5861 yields 0.66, 20.1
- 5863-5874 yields 0.04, 20.8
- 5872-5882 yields -0.55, 22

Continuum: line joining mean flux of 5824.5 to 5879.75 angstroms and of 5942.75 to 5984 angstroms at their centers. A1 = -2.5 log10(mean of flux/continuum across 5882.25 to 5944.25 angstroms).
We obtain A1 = 0.02 mag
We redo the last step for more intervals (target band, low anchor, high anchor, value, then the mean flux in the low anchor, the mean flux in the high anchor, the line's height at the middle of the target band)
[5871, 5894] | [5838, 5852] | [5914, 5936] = 0.009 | 20.8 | 20.5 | 20.6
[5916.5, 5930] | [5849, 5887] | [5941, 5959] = 0.017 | 20.6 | 20.2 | 20.3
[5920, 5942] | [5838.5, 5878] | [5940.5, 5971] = -0.014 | 20.7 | 20.2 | 20.3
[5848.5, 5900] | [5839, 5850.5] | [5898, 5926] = 0.013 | 20.9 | 19.8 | 20.4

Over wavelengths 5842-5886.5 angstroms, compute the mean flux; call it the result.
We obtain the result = 20.7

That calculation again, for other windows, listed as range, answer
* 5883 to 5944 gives 19.9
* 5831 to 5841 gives 20.9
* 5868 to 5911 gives 20.1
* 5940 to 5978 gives 20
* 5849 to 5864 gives 19.8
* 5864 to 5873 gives 20.8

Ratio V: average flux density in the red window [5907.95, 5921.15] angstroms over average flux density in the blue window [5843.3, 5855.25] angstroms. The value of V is 0.9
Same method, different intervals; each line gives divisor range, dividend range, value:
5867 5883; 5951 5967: 0.95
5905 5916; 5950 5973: 1.04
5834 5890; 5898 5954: 0.98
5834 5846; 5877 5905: 0.95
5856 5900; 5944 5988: 0.98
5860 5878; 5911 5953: 0.96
